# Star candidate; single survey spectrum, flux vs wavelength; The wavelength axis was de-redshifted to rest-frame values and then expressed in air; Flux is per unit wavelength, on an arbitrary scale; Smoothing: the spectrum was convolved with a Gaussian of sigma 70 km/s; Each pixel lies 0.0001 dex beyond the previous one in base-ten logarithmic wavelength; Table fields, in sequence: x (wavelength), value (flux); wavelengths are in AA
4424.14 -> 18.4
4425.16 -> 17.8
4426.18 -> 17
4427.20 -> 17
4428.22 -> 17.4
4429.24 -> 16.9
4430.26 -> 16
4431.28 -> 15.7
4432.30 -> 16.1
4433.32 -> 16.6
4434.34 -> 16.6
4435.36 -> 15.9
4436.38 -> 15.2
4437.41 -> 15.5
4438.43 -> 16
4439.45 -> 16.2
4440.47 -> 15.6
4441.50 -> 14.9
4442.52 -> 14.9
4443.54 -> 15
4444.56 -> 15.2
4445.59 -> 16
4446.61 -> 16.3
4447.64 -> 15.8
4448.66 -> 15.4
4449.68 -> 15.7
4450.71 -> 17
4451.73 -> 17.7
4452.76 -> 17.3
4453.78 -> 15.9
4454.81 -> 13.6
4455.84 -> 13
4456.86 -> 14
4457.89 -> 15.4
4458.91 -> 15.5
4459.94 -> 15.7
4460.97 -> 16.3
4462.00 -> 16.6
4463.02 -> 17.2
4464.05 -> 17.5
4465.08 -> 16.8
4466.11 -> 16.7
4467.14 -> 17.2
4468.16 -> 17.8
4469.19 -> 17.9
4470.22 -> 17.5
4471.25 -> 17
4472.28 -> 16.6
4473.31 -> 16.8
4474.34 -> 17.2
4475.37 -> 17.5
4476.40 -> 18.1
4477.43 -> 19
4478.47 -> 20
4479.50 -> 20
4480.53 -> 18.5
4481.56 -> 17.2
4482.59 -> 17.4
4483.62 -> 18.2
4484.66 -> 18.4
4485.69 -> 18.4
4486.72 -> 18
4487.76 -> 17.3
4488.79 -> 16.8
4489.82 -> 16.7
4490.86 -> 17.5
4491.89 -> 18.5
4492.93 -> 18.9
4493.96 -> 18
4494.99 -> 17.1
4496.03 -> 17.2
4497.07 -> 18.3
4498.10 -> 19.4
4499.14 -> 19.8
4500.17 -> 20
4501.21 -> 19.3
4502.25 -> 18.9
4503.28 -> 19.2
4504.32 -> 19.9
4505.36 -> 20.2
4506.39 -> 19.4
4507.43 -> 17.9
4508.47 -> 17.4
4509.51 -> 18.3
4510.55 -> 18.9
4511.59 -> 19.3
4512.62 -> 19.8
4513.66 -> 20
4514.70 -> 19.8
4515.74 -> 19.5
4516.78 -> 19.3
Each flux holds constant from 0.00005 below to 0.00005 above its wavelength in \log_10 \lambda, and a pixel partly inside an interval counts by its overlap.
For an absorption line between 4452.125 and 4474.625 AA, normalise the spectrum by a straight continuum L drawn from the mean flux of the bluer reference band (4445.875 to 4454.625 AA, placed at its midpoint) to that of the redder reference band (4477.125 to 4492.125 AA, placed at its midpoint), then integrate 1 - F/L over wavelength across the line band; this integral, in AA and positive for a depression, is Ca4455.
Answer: 0.9 AA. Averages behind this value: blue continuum 16.3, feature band 16.3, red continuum 18.1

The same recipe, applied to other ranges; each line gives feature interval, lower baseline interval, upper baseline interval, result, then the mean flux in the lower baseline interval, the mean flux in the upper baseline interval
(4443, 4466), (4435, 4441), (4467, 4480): 1.2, 15.7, 17.9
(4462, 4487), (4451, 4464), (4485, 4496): -1.5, 15.8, 17.7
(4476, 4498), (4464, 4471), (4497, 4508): 0.4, 17.3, 19.3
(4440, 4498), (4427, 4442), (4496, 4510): 2.1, 16.1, 19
